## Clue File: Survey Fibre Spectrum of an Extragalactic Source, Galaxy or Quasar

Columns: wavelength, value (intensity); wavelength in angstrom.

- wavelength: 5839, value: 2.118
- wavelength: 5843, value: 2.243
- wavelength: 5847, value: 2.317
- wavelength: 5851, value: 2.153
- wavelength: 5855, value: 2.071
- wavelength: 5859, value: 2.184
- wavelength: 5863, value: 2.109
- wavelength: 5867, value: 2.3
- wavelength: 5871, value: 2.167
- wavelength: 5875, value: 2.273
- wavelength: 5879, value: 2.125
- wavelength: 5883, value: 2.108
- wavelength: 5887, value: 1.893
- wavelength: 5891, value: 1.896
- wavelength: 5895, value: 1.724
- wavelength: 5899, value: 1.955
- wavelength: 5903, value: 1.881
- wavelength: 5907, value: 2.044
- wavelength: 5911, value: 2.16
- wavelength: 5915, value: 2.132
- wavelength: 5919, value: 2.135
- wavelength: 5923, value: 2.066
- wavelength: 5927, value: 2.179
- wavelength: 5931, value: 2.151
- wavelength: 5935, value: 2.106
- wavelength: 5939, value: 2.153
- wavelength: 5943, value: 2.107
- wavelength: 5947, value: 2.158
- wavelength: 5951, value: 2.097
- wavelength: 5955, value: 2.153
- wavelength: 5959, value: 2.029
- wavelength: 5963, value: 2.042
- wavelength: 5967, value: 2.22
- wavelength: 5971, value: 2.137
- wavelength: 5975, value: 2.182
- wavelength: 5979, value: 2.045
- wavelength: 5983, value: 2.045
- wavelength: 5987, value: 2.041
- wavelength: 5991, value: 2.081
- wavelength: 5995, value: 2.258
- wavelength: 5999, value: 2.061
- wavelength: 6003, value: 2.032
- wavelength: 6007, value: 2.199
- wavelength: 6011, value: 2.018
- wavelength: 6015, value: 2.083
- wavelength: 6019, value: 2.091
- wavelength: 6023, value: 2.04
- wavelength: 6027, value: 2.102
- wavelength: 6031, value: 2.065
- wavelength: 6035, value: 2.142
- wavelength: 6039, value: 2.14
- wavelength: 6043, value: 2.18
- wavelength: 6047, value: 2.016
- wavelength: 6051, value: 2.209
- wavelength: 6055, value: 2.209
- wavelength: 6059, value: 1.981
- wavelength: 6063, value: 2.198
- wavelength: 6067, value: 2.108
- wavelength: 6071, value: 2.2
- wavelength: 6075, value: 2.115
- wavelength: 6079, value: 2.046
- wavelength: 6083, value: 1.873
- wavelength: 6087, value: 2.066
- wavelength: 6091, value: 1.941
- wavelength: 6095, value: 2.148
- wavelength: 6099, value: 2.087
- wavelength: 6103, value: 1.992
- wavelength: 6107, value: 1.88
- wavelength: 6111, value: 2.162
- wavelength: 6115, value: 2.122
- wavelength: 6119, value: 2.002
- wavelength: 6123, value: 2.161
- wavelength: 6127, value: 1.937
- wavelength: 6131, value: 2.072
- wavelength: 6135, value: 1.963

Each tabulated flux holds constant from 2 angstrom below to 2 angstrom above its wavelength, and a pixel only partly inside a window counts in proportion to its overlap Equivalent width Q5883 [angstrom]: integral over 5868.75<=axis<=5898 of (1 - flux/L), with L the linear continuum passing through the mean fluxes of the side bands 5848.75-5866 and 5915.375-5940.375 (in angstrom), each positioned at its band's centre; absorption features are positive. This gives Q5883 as 1.5 angstrom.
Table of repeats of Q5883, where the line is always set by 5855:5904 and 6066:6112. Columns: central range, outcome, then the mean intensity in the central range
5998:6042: -0.87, 2.09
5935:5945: -0.35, 2.13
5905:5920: -0.45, 2.12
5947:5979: -1.06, 2.12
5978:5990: 0.03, 2.05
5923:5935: -0.50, 2.14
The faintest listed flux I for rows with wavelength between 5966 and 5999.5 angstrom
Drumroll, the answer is 2.041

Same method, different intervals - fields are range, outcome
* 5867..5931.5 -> 1.724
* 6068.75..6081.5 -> 2.046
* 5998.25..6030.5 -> 2.018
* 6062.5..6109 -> 1.873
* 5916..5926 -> 2.066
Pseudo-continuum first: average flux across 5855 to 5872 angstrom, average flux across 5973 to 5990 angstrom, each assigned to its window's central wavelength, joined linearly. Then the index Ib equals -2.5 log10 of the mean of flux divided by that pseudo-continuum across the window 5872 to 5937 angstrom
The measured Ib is 0.05 mag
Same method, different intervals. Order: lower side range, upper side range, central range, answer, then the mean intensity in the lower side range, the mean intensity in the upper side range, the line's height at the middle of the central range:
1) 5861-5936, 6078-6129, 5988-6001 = -0.04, 2.07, 2.03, 2.05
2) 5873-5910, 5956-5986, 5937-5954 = -0.03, 1.99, 2.1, 2.07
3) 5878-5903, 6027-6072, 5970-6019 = -0.02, 1.94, 2.13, 2.06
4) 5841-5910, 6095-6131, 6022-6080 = -0.03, 2.09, 2.05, 2.06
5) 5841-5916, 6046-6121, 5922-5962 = -0.02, 2.09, 2.07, 2.08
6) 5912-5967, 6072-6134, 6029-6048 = -0.02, 2.12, 2.04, 2.07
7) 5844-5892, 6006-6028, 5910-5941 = -0.01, 2.14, 2.08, 2.12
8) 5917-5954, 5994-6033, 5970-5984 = 0.00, 2.13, 2.09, 2.11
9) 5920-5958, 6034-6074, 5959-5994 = 0.02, 2.13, 2.14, 2.13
